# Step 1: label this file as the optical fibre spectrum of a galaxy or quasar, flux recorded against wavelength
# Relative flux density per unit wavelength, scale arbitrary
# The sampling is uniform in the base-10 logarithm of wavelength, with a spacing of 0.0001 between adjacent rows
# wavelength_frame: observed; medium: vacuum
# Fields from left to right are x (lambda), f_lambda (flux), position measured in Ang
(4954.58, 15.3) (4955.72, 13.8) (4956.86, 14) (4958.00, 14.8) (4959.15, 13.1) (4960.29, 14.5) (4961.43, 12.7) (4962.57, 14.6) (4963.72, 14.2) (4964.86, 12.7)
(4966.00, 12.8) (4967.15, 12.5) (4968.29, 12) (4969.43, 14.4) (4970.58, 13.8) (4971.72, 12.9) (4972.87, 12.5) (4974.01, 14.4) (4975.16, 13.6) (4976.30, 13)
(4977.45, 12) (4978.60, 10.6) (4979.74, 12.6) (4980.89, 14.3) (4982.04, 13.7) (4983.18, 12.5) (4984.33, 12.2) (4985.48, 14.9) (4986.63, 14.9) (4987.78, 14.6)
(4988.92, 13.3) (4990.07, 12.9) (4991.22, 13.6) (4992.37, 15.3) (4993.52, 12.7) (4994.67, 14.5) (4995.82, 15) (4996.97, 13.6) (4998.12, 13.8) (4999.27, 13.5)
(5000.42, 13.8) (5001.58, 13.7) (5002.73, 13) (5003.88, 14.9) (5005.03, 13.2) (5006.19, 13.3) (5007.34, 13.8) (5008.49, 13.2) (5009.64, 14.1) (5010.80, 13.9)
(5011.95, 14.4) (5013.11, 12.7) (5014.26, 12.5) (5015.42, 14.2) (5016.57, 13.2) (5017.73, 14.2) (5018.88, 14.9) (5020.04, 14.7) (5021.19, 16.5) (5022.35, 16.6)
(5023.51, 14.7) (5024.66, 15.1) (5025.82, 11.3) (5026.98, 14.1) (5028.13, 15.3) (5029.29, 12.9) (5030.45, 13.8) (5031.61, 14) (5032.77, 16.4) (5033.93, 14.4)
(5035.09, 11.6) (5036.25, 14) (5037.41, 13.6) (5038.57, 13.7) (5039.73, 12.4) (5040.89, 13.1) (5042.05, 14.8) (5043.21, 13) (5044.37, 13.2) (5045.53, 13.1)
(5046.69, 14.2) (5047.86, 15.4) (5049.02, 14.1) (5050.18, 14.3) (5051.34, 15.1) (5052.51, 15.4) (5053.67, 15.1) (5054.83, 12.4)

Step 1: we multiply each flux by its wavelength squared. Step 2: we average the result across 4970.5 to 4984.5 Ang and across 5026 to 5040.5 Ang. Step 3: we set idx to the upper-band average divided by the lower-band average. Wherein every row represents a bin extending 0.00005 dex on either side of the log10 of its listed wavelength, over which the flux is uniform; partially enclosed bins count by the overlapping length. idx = 1.09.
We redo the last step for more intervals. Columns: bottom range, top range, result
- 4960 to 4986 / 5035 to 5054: 1.09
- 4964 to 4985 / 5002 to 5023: 1.10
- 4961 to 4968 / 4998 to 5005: 1.06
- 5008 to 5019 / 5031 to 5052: 1.03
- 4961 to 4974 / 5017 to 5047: 1.09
